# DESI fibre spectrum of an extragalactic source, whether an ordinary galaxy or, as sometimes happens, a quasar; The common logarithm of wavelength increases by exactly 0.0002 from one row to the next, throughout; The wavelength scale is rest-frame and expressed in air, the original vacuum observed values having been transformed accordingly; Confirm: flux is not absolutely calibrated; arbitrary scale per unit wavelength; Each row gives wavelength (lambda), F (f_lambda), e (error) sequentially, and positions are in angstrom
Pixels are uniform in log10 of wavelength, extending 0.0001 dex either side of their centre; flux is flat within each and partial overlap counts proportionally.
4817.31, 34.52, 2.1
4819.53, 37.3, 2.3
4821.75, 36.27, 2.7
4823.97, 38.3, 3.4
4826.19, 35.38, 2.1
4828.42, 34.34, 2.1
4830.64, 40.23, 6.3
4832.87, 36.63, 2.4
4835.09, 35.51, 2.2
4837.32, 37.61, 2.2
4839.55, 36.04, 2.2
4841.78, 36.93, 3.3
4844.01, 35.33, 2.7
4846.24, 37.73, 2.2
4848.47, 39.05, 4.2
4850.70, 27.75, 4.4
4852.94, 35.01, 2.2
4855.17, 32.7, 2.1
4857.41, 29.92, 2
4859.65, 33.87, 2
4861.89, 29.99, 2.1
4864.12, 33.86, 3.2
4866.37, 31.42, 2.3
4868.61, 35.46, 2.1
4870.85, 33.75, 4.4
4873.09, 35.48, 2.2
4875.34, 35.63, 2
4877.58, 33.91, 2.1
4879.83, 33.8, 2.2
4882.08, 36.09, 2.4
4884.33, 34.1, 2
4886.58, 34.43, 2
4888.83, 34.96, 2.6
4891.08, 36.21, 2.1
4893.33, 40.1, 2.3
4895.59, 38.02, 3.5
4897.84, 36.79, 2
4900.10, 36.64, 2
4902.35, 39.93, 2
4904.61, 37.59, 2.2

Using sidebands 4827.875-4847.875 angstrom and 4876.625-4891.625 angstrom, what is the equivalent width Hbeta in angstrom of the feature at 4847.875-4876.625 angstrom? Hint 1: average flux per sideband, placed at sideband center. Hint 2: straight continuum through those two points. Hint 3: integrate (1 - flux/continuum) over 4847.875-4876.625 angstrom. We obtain 2.0 angstrom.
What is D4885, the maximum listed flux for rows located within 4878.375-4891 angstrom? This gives 36.09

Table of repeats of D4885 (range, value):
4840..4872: 39.05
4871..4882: 35.63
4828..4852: 40.23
